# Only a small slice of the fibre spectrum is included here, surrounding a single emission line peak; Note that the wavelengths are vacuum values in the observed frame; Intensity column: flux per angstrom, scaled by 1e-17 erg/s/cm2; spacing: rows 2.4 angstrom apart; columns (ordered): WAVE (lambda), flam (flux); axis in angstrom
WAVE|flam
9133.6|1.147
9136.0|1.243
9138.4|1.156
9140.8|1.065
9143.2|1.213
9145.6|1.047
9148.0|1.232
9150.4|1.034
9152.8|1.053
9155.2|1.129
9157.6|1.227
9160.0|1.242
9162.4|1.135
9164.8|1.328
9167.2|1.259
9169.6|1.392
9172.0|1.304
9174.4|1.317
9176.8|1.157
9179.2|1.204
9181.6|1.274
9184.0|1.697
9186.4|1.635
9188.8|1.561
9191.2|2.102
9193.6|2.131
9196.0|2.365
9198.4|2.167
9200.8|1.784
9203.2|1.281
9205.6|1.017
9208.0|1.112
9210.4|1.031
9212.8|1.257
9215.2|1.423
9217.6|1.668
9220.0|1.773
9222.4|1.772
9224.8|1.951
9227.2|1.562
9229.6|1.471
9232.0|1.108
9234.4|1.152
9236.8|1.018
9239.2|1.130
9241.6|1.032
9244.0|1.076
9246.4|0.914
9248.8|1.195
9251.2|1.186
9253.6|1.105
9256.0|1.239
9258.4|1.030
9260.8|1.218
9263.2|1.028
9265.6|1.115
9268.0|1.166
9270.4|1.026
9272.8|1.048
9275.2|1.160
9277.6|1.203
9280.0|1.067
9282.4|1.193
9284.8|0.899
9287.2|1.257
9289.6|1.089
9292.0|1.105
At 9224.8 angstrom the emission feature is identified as [N II]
